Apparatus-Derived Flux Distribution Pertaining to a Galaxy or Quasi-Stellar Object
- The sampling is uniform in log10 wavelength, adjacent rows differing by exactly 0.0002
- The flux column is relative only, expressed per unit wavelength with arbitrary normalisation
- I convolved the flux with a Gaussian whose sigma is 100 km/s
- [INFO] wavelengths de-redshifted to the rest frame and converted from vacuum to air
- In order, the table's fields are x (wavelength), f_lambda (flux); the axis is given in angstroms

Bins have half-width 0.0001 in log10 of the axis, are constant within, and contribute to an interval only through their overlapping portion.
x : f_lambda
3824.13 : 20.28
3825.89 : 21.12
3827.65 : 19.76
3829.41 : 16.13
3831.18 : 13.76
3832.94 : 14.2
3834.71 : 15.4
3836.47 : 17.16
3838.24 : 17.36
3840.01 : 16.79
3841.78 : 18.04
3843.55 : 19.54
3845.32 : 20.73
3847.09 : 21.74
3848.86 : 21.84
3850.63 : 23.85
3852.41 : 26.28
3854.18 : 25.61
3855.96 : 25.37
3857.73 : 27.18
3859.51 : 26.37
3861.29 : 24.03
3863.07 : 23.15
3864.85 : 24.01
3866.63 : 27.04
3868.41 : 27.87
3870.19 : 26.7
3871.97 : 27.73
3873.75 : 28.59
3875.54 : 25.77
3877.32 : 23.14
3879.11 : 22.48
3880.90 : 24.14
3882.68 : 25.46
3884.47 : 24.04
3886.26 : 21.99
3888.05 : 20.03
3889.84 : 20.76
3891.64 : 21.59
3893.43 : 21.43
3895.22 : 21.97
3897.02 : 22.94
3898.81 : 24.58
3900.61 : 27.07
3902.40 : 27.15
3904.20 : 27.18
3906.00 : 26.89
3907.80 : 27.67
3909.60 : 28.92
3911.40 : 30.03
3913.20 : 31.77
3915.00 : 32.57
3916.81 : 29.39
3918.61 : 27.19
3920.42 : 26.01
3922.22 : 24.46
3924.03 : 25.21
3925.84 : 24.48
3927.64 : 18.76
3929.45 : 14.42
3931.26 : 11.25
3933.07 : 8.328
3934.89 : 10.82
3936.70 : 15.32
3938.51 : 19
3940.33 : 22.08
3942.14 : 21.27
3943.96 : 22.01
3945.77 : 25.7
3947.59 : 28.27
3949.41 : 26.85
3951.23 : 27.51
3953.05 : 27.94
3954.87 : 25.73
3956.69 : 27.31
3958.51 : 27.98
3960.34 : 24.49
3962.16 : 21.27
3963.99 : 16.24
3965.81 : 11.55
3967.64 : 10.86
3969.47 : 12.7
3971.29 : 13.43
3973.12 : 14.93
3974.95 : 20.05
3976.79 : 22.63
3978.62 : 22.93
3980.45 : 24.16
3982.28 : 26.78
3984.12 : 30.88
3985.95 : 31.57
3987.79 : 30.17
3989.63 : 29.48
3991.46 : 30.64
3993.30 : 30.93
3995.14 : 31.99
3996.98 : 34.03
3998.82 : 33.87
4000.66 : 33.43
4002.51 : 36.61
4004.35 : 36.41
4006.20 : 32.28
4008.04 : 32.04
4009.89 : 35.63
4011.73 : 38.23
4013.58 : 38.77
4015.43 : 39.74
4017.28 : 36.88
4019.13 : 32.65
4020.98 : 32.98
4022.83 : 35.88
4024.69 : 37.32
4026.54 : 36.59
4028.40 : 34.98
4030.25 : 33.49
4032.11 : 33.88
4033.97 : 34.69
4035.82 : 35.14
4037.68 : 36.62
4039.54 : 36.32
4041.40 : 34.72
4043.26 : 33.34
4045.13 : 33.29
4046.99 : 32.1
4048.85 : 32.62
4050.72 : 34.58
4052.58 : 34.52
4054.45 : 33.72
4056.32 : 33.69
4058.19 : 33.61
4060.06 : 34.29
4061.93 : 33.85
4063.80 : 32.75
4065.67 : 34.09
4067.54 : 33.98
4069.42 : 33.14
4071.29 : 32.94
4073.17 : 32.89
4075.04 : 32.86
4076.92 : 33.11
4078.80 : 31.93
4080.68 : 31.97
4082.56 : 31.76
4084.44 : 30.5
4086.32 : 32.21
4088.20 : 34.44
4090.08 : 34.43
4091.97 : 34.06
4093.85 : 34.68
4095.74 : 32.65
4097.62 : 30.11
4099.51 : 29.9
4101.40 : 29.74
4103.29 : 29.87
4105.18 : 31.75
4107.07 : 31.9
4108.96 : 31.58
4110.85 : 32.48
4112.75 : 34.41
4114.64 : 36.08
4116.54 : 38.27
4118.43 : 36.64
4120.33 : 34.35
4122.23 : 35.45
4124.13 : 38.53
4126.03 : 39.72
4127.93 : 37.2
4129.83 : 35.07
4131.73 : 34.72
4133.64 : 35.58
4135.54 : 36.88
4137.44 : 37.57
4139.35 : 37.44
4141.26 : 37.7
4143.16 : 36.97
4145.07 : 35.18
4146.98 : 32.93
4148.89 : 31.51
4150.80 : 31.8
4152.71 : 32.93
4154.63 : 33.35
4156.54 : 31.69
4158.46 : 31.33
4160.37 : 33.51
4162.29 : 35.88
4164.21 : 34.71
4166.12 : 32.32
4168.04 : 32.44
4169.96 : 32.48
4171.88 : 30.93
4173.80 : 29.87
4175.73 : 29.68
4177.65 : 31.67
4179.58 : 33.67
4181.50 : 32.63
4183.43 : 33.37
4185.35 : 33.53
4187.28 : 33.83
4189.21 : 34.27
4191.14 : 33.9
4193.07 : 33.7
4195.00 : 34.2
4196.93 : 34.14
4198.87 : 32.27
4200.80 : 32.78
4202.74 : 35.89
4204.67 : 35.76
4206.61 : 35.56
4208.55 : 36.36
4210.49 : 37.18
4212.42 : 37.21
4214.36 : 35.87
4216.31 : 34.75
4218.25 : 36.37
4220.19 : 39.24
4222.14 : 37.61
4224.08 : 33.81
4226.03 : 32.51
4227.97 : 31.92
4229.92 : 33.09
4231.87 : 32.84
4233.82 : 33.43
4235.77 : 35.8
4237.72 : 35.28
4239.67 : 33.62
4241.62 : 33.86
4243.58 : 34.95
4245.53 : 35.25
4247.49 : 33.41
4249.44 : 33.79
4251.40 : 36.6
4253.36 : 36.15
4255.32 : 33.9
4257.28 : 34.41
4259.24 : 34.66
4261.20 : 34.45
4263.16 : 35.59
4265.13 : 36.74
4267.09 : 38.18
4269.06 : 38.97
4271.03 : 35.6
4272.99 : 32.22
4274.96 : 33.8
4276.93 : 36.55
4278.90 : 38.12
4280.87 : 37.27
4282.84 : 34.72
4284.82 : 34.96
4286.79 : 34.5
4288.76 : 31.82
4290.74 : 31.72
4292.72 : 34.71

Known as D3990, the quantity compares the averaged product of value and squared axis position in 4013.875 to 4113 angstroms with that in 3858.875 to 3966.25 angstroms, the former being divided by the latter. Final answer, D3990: 1.5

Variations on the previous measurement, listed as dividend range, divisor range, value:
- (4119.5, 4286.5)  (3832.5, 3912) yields 1.73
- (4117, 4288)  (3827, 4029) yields 1.57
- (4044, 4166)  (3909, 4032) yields 1.35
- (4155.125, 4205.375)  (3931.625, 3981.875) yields 1.81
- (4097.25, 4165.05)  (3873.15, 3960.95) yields 1.60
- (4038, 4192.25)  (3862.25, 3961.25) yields 1.54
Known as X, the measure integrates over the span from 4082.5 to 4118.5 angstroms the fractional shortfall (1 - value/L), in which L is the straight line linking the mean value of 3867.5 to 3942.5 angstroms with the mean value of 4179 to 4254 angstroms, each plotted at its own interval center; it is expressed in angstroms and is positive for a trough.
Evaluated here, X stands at -2.7 angstroms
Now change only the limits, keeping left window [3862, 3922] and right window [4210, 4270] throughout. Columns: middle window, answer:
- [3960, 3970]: 4.3 angstroms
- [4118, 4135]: -2.3 angstroms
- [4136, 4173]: -1.1 angstroms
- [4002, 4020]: -4.4 angstroms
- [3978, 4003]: -1.9 angstroms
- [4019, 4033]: -2.6 angstroms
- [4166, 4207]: 0.8 angstroms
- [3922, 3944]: 7.3 angstroms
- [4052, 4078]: -2.7 angstroms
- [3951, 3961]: 0.2 angstroms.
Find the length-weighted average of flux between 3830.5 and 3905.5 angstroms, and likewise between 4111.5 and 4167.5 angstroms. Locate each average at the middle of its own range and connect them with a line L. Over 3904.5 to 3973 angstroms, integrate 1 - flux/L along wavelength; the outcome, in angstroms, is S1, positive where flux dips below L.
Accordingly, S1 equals 9.82 angstroms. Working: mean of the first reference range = 23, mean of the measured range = 22.3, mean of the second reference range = 35.1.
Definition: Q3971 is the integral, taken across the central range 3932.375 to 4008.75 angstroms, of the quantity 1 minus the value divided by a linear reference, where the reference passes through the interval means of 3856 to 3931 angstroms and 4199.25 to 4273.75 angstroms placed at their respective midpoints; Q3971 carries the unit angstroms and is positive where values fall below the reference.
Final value 7.8 angstroms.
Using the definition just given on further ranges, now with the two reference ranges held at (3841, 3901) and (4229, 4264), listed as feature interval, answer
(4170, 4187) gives 0.29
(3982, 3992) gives -1.07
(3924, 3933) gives 2.92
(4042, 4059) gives -2.67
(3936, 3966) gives 3.28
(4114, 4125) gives -2.00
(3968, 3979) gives 3.95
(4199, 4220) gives -1.44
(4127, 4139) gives -1.89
